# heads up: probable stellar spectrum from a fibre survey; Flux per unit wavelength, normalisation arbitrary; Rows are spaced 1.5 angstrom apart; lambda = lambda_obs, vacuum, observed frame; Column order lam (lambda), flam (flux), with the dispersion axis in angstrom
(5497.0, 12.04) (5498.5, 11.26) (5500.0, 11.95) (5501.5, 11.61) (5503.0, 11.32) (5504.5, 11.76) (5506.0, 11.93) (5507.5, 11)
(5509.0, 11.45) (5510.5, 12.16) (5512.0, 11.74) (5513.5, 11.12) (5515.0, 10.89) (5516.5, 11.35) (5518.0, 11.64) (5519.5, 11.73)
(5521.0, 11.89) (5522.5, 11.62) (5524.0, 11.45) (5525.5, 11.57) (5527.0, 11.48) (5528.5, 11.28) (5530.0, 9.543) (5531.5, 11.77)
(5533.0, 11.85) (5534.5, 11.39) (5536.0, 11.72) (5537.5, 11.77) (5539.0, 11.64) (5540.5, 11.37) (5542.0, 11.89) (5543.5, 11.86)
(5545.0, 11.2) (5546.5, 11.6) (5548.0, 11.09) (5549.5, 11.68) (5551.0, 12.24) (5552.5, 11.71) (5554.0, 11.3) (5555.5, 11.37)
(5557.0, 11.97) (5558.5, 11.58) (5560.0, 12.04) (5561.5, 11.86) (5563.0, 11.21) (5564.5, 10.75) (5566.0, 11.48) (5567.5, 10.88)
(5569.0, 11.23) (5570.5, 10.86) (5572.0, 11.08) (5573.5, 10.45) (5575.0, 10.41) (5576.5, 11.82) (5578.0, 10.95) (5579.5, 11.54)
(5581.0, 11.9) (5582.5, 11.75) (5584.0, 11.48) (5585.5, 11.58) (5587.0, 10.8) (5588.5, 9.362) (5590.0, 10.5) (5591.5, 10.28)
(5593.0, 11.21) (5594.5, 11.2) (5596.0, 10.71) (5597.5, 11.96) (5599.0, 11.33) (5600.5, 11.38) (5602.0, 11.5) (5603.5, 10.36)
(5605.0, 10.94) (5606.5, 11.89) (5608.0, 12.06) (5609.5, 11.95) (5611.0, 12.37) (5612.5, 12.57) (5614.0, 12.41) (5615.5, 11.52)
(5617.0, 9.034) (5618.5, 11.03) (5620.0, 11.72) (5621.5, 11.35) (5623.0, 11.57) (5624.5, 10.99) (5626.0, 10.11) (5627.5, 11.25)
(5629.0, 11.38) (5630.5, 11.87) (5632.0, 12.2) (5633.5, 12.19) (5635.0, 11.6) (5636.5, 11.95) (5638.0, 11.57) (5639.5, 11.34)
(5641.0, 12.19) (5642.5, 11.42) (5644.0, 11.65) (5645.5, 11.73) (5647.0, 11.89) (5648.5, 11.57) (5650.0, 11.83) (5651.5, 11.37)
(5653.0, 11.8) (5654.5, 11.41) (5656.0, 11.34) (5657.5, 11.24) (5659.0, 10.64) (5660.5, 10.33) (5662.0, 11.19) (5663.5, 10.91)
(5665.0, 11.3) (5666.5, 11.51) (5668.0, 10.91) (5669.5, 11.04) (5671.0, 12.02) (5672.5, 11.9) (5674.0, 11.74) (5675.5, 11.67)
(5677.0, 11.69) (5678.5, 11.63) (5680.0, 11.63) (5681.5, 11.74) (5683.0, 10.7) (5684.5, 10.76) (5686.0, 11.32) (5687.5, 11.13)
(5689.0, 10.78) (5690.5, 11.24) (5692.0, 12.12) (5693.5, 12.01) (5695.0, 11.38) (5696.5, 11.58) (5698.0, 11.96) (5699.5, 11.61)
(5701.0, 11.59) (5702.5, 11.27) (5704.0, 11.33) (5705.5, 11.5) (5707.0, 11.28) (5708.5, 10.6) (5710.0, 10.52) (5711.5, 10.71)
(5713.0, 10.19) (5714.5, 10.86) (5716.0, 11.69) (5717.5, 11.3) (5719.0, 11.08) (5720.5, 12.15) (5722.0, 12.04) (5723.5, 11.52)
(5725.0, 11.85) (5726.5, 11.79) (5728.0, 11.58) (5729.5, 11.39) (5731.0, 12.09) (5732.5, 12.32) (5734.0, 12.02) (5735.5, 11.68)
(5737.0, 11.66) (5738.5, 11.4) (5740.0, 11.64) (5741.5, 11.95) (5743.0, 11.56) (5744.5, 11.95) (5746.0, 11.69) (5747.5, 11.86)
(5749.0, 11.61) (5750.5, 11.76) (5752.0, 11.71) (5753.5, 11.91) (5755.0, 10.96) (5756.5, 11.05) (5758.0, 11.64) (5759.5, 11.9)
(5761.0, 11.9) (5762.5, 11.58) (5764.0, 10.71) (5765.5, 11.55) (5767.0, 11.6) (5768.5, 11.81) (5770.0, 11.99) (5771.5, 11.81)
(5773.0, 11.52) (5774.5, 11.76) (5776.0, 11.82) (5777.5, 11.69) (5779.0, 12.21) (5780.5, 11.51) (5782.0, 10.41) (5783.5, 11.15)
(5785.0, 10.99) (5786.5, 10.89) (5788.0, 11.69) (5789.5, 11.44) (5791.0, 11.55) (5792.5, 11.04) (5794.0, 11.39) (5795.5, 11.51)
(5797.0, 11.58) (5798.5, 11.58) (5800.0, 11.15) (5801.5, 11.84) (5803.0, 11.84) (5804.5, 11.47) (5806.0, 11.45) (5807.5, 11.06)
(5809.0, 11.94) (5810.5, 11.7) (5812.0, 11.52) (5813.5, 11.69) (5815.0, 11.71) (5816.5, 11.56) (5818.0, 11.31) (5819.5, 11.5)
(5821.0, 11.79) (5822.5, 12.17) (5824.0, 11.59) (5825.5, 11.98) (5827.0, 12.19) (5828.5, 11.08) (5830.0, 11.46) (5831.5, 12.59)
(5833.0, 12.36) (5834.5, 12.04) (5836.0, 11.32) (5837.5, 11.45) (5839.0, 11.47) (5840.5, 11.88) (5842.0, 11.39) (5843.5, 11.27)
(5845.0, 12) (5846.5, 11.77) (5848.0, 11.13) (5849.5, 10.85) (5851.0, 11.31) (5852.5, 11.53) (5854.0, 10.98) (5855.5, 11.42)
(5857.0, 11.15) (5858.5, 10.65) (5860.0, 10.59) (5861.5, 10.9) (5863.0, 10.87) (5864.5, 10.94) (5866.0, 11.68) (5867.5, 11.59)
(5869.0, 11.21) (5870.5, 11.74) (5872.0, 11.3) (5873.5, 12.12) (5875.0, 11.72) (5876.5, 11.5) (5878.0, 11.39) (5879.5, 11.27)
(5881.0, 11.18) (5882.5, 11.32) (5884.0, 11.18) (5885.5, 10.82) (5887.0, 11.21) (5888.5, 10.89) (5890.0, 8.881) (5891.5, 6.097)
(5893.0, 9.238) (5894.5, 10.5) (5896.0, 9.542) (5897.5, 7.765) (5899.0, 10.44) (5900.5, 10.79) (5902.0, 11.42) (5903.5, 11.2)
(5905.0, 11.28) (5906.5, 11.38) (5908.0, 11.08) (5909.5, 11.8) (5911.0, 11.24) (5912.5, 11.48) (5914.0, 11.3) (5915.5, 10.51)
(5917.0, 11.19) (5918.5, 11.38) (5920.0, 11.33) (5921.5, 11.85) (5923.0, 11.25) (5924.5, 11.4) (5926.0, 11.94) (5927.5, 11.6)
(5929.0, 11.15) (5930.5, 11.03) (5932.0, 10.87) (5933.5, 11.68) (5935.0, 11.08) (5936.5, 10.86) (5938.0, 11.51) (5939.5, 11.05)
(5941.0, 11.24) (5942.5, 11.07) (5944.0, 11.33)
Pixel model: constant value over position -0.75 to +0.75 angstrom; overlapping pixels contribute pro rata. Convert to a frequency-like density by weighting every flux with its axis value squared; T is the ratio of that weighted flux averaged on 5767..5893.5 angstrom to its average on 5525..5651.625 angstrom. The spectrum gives 1.08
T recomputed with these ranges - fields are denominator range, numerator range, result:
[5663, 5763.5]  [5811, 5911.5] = 1.02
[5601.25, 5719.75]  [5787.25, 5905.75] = 1.05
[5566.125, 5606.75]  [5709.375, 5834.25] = 1.12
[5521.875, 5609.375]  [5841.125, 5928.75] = 1.09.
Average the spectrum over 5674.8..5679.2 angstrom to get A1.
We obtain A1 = 11.7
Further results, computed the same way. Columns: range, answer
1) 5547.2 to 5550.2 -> 11.4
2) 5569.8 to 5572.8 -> 11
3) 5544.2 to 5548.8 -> 11.3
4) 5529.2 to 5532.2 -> 10.6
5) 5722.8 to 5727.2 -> 11.7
